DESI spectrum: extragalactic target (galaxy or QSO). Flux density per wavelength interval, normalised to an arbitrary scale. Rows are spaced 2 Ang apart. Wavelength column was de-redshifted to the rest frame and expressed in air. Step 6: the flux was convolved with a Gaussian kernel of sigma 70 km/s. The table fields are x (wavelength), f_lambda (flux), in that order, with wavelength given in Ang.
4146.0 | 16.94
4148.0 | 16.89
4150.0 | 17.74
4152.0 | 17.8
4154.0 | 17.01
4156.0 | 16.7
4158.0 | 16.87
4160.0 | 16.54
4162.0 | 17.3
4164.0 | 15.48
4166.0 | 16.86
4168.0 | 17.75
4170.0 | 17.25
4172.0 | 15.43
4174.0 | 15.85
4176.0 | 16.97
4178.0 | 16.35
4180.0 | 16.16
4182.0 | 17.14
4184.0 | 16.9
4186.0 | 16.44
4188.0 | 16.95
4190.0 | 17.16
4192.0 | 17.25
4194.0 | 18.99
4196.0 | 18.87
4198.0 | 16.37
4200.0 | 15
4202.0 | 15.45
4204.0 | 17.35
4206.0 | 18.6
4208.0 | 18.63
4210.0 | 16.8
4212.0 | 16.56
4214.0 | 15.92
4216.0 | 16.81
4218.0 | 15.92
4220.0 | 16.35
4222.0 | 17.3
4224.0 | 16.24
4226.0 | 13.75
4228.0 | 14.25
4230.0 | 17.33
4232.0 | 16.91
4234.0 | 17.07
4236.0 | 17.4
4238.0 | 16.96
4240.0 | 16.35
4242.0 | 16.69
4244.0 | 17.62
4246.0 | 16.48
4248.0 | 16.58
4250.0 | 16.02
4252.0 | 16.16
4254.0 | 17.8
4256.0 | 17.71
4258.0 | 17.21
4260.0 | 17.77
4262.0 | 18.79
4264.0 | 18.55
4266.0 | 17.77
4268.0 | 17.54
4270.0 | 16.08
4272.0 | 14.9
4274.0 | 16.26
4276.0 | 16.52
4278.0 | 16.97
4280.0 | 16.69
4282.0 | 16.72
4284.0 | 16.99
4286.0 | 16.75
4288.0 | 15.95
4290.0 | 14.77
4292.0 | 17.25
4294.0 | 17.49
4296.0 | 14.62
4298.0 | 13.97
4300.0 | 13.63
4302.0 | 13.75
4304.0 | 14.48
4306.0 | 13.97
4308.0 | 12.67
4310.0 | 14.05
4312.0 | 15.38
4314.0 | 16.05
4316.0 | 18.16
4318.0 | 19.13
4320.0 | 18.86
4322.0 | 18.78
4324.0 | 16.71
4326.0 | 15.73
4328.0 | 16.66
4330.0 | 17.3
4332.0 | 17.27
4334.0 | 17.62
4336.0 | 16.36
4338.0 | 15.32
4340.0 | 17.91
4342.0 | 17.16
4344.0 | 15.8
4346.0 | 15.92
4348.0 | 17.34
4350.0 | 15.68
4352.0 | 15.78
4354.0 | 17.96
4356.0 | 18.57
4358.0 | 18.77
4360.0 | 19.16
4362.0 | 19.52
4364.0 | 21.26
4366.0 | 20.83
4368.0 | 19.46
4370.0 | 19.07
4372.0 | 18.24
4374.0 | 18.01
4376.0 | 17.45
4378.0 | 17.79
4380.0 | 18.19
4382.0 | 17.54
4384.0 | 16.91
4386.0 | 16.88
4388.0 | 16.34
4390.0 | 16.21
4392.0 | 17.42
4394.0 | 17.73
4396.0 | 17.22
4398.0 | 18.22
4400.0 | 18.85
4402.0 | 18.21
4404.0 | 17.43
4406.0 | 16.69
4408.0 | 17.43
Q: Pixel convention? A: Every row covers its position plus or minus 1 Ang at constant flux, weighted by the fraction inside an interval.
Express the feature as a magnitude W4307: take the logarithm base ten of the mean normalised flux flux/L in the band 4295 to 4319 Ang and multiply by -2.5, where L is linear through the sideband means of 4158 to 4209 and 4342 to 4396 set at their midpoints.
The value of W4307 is 0.17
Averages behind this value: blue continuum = 16.9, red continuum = 17.8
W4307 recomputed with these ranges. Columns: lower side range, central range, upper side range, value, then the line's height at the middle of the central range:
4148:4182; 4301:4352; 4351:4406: 0.09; 17.8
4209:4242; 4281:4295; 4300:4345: -0.02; 16.3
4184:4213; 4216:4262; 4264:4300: 0.00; 16.7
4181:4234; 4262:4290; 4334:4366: 0.03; 17.2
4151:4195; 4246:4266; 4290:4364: -0.04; 16.7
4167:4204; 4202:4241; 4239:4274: 0.02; 16.9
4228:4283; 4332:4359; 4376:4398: 0.01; 17.2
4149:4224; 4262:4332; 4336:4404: 0.07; 17.4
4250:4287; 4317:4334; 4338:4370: 0.01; 17.7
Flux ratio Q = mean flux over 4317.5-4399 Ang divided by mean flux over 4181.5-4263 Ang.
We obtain 1.05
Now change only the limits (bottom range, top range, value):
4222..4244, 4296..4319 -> 0.91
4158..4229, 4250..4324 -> 0.98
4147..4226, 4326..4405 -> 1.05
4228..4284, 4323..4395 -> 1.04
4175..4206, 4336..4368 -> 1.05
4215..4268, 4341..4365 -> 1.05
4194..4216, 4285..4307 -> 0.89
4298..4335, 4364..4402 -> 1.12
